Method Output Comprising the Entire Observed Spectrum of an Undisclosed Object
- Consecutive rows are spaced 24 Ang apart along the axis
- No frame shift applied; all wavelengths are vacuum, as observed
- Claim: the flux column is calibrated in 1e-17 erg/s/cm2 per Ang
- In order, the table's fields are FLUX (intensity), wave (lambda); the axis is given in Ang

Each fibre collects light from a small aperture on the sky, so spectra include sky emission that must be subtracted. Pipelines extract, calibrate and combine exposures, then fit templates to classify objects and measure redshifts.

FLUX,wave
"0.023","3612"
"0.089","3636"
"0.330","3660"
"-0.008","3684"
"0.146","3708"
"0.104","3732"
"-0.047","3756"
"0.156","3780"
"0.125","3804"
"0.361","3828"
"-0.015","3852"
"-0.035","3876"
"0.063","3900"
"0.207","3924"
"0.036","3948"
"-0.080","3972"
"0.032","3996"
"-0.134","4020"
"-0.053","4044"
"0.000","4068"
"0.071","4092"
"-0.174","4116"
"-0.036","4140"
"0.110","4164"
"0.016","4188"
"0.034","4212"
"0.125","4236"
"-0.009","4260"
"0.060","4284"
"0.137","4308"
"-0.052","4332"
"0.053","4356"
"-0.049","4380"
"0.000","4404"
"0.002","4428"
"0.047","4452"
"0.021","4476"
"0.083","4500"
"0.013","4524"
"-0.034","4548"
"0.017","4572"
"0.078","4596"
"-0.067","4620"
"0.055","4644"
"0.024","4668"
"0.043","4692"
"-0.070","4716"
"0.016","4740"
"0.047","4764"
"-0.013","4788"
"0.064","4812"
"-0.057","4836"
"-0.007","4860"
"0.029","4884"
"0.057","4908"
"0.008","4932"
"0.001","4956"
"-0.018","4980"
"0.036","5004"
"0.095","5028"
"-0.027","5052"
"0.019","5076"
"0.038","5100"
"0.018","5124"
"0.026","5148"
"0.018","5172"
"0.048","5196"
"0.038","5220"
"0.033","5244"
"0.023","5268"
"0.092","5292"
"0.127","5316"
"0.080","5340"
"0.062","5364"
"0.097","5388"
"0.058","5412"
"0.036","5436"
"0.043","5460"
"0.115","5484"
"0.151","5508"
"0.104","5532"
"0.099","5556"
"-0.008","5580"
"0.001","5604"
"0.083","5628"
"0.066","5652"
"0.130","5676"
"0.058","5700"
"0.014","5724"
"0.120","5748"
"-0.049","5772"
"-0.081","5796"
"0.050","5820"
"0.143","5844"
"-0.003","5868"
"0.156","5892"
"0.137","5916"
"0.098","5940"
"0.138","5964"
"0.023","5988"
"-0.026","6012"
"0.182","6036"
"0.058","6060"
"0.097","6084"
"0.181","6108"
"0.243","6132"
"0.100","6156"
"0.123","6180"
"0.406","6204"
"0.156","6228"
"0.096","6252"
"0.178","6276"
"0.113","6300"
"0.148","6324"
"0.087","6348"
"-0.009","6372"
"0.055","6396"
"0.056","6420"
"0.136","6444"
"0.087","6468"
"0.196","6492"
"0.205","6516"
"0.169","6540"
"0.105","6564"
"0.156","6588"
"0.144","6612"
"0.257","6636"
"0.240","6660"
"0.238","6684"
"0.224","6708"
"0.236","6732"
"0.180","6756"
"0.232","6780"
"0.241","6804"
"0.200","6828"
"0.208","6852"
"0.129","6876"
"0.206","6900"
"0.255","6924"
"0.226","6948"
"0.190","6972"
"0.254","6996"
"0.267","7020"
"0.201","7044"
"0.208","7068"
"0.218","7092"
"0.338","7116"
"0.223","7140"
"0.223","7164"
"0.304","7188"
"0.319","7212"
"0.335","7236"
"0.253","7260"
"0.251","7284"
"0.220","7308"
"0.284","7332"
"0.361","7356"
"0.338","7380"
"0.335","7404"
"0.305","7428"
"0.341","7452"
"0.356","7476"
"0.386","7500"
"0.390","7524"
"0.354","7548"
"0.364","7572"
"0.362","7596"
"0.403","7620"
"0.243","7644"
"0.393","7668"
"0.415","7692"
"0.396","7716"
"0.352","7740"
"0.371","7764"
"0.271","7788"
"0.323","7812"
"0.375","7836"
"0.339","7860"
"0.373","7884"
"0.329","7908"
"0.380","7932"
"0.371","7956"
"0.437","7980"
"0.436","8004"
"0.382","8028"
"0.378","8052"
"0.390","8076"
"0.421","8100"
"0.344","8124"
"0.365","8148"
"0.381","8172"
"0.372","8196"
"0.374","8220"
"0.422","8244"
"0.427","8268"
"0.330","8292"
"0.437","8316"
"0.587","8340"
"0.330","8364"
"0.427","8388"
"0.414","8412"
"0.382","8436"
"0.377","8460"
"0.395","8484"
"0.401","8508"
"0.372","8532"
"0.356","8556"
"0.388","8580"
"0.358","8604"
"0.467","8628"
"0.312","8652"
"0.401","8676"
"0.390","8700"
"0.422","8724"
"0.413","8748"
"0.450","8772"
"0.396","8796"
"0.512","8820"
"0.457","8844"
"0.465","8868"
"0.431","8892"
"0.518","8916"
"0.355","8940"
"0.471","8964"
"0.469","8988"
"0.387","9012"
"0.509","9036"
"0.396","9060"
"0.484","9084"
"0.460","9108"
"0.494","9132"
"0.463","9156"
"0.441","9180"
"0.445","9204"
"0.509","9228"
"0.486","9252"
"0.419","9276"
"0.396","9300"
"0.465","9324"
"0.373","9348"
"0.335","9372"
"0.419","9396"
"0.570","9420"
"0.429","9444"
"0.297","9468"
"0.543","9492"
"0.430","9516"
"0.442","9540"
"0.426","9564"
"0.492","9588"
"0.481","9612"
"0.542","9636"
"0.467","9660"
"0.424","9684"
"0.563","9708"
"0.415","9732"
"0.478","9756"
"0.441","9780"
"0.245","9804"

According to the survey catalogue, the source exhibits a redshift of 0.67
